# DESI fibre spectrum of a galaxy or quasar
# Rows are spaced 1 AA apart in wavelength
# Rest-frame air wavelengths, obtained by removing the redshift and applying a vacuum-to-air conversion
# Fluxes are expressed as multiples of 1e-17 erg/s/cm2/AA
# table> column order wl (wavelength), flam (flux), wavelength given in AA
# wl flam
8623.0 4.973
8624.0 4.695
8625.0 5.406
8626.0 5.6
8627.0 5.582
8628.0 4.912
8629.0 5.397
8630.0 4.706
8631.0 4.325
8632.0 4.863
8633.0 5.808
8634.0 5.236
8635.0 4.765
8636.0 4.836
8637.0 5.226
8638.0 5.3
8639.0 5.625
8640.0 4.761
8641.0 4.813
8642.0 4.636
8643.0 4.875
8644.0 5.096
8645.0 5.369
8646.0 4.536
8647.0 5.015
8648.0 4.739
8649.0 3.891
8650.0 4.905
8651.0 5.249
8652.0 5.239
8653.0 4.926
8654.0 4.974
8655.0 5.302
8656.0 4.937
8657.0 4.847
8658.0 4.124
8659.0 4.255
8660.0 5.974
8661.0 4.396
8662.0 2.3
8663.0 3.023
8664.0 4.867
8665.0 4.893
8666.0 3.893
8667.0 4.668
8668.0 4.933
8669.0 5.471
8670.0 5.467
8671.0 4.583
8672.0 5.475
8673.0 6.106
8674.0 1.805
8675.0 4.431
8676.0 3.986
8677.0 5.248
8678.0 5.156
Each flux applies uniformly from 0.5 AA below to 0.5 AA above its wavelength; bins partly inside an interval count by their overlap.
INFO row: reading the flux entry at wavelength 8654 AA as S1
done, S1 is 4.974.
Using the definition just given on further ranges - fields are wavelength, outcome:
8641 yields 4.813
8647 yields 5.015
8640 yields 4.761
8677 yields 5.248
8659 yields 4.255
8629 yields 5.397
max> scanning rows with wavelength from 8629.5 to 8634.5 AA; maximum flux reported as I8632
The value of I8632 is 5.808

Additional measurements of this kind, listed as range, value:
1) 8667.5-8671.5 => 5.471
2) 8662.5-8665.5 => 4.893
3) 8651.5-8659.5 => 5.302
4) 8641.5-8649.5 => 5.369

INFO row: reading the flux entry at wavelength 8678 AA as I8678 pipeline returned 5.156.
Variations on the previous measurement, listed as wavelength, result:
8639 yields 5.625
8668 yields 4.933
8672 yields 5.475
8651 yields 5.249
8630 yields 4.706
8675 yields 4.431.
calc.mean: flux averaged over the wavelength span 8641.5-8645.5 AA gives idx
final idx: 4.99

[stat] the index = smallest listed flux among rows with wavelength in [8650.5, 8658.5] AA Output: 4.124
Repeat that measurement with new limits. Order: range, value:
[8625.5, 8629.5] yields 4.912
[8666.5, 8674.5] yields 1.805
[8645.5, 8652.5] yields 3.891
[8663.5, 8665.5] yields 4.867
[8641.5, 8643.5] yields 4.636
